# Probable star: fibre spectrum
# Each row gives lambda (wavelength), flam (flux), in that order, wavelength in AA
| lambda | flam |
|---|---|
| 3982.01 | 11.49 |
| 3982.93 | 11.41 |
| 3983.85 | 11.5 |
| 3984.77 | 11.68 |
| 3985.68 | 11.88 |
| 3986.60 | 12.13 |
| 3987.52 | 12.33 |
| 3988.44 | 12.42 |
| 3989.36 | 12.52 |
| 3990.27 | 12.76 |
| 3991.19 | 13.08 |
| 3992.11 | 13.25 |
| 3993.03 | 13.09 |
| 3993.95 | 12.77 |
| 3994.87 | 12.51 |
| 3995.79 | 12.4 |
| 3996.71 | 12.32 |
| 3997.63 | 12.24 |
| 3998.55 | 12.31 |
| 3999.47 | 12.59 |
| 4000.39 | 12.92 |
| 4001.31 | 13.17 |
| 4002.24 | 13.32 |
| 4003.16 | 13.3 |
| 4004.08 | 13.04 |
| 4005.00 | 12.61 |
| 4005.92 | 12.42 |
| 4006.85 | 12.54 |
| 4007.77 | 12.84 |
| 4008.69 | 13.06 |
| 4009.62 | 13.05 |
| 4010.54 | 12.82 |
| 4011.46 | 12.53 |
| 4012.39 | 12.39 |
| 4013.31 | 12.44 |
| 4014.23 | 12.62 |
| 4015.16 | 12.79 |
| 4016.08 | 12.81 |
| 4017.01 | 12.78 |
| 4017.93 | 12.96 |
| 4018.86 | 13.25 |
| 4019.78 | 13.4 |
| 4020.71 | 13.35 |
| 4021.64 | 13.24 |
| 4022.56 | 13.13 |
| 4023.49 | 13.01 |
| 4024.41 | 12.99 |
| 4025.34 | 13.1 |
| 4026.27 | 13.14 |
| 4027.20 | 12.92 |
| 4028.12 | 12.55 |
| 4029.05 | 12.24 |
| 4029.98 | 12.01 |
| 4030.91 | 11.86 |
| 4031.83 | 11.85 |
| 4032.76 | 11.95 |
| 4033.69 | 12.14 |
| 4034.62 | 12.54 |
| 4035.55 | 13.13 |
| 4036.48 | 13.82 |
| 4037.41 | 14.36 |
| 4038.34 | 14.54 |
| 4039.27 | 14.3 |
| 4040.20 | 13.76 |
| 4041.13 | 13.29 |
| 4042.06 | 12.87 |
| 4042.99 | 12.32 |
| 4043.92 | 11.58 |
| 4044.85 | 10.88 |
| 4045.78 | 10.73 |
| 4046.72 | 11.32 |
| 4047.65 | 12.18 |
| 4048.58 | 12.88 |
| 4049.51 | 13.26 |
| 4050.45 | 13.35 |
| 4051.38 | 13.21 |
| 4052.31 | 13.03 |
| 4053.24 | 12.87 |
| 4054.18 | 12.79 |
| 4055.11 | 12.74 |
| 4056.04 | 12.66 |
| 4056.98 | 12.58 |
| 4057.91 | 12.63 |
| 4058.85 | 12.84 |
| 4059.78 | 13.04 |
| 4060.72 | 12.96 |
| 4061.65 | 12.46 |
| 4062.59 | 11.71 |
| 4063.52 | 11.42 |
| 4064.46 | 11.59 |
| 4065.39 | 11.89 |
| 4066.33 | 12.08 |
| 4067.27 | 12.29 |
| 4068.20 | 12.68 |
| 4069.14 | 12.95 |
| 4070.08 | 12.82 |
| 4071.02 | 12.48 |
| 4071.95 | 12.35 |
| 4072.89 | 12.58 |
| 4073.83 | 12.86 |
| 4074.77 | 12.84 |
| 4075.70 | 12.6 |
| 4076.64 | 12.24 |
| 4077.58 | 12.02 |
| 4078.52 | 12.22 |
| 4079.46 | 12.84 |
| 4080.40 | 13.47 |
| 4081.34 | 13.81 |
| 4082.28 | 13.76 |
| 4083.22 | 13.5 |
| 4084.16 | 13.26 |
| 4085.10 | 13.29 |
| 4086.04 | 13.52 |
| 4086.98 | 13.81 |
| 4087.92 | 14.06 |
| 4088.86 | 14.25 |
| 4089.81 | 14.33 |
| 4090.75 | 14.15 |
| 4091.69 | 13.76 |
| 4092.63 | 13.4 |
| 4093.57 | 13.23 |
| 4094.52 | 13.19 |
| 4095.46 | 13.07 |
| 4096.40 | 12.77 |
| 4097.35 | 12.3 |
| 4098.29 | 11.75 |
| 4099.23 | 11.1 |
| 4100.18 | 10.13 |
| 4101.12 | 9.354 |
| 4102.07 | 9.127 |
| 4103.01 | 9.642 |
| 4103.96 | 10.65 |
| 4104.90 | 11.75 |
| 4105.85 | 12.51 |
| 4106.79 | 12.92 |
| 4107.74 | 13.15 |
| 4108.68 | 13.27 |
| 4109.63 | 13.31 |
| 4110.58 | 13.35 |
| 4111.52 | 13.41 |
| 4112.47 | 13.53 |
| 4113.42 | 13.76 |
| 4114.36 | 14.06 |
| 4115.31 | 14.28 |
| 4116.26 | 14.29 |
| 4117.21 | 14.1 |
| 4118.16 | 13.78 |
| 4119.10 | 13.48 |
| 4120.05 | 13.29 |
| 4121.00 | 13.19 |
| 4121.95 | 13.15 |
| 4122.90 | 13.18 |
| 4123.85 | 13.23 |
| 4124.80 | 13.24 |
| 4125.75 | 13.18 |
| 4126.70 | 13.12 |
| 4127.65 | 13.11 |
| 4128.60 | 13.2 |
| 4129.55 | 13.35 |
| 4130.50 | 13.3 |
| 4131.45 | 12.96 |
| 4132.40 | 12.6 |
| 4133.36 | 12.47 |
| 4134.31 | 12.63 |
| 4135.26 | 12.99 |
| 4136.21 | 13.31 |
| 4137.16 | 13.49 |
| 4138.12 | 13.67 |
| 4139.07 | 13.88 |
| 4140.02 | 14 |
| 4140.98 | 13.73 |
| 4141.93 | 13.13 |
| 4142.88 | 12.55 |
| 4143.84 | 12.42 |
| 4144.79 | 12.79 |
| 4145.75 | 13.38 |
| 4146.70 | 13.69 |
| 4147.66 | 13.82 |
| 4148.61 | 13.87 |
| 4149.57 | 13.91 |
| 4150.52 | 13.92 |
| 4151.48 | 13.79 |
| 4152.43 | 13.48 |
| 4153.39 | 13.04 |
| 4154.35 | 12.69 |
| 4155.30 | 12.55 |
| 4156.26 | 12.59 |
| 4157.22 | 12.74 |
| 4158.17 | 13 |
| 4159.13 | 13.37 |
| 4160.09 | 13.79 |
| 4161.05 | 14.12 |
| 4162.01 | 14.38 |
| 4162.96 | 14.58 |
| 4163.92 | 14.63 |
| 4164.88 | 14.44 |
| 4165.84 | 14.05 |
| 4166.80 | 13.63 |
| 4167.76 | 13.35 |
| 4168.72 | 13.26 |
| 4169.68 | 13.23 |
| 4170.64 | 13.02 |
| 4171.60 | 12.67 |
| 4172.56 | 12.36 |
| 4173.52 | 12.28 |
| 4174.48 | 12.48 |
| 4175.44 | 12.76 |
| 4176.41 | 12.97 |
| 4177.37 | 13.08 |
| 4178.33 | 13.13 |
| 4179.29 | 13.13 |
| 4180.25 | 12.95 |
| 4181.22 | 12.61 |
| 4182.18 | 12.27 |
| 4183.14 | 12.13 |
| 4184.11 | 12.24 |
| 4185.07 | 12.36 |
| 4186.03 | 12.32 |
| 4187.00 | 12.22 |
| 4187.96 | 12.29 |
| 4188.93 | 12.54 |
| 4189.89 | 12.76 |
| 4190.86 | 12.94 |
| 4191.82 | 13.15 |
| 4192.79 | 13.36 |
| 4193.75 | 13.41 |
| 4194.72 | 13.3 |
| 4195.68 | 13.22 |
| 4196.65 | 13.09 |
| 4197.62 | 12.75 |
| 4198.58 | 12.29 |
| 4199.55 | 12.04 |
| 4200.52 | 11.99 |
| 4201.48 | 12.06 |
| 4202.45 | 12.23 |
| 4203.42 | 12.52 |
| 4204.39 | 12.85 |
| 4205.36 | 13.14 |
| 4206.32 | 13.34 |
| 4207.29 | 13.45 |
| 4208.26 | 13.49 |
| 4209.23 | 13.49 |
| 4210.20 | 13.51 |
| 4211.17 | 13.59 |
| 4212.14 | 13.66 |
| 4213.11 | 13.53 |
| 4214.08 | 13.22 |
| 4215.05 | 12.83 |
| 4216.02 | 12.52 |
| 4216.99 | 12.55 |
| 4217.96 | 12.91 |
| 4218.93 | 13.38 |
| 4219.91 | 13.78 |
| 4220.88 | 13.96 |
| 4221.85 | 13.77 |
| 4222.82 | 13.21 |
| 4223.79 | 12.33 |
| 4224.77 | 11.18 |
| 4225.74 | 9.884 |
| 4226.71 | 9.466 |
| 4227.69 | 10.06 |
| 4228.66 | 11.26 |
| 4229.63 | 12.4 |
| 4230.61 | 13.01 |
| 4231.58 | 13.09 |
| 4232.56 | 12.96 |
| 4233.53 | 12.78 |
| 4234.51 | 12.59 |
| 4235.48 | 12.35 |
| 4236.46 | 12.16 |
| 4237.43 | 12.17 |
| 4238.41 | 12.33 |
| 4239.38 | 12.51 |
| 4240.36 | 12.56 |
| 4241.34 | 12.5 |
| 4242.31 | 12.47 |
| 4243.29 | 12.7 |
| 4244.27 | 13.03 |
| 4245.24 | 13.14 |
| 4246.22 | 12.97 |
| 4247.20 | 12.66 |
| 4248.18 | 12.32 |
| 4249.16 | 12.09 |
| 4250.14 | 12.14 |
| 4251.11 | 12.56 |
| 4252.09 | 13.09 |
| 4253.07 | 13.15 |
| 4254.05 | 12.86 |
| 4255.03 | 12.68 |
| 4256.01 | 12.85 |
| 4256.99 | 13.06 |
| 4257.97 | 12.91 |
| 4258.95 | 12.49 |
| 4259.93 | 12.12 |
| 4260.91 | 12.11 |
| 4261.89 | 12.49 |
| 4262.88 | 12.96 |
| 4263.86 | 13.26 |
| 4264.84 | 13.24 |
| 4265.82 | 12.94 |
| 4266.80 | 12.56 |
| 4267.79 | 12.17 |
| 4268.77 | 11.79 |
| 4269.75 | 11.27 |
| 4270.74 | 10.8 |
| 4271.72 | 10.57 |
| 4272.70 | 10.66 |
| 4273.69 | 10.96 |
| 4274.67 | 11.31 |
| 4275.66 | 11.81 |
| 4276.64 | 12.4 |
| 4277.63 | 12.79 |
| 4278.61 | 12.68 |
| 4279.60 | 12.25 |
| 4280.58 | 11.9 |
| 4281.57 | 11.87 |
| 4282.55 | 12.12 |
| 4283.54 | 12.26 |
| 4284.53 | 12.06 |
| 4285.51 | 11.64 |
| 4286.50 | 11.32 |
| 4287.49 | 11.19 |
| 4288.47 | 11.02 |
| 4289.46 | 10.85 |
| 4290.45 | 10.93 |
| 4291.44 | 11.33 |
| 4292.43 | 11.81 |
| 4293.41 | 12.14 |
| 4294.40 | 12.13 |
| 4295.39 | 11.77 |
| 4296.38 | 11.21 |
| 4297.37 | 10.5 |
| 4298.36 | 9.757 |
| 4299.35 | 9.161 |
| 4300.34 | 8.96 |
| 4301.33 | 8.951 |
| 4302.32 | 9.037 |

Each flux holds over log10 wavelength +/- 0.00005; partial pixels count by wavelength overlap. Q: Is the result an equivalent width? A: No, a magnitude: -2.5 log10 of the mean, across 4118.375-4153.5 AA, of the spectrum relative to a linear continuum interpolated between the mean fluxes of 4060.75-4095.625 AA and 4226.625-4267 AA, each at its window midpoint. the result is -0.04 mag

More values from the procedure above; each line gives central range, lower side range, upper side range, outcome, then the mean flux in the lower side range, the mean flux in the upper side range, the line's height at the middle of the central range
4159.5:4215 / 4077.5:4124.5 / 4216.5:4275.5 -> -0.04 mag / 12.9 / 12.4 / 12.6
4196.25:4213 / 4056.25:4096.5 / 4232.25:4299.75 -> -0.05 mag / 12.9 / 12.1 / 12.4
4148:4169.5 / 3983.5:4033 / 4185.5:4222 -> -0.06 mag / 12.7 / 13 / 12.9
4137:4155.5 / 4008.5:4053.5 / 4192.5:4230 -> -0.06 mag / 12.8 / 12.7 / 12.7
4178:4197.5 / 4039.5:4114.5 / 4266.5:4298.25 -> -0.06 mag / 12.6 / 11.6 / 12.1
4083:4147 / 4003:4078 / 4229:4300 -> -0.04 mag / 12.7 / 12.1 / 12.5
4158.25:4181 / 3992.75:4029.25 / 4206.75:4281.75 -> -0.06 mag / 12.8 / 12.5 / 12.6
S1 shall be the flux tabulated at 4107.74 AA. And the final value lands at 13.15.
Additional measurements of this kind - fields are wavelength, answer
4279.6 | 12.25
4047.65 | 12.18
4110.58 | 13.35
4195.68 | 13.22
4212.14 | 13.66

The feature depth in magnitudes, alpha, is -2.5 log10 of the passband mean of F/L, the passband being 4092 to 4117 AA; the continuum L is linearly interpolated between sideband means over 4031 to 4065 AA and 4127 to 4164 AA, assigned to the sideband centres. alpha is 0.050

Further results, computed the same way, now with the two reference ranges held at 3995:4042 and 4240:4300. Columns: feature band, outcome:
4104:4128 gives -0.06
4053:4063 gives 0.01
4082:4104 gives 0.00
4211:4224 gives -0.09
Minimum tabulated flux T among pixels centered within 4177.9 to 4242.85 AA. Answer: 9.466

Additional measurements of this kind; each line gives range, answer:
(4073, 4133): 9.127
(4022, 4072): 10.73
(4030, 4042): 11.85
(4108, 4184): 12.13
